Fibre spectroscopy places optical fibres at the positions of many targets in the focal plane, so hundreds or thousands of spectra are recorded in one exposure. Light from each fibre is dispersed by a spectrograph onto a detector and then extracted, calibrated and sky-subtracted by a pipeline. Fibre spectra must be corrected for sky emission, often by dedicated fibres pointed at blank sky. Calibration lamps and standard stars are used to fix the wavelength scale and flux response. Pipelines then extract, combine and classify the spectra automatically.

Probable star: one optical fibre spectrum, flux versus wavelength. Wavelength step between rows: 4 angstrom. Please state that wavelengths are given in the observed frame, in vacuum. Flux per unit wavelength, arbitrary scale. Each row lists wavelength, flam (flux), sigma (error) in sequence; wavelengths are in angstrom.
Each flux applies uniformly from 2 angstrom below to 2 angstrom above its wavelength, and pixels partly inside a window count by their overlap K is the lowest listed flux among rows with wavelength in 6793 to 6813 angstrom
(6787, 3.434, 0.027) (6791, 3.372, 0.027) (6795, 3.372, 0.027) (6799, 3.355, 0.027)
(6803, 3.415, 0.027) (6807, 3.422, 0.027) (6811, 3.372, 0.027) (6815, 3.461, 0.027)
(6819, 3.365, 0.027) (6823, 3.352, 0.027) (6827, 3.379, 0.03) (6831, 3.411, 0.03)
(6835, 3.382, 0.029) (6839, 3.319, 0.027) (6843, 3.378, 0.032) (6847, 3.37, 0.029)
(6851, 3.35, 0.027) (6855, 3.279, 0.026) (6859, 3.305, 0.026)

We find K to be 3.355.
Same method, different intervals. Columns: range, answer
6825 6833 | 3.379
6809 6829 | 3.352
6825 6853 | 3.319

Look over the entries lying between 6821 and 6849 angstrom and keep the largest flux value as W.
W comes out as 3.411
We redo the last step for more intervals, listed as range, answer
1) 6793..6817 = 3.461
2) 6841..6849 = 3.378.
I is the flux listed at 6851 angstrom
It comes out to 3.35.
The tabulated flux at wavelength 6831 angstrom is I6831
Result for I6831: 3.411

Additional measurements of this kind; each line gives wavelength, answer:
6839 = 3.319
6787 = 3.434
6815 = 3.461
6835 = 3.382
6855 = 3.279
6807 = 3.422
